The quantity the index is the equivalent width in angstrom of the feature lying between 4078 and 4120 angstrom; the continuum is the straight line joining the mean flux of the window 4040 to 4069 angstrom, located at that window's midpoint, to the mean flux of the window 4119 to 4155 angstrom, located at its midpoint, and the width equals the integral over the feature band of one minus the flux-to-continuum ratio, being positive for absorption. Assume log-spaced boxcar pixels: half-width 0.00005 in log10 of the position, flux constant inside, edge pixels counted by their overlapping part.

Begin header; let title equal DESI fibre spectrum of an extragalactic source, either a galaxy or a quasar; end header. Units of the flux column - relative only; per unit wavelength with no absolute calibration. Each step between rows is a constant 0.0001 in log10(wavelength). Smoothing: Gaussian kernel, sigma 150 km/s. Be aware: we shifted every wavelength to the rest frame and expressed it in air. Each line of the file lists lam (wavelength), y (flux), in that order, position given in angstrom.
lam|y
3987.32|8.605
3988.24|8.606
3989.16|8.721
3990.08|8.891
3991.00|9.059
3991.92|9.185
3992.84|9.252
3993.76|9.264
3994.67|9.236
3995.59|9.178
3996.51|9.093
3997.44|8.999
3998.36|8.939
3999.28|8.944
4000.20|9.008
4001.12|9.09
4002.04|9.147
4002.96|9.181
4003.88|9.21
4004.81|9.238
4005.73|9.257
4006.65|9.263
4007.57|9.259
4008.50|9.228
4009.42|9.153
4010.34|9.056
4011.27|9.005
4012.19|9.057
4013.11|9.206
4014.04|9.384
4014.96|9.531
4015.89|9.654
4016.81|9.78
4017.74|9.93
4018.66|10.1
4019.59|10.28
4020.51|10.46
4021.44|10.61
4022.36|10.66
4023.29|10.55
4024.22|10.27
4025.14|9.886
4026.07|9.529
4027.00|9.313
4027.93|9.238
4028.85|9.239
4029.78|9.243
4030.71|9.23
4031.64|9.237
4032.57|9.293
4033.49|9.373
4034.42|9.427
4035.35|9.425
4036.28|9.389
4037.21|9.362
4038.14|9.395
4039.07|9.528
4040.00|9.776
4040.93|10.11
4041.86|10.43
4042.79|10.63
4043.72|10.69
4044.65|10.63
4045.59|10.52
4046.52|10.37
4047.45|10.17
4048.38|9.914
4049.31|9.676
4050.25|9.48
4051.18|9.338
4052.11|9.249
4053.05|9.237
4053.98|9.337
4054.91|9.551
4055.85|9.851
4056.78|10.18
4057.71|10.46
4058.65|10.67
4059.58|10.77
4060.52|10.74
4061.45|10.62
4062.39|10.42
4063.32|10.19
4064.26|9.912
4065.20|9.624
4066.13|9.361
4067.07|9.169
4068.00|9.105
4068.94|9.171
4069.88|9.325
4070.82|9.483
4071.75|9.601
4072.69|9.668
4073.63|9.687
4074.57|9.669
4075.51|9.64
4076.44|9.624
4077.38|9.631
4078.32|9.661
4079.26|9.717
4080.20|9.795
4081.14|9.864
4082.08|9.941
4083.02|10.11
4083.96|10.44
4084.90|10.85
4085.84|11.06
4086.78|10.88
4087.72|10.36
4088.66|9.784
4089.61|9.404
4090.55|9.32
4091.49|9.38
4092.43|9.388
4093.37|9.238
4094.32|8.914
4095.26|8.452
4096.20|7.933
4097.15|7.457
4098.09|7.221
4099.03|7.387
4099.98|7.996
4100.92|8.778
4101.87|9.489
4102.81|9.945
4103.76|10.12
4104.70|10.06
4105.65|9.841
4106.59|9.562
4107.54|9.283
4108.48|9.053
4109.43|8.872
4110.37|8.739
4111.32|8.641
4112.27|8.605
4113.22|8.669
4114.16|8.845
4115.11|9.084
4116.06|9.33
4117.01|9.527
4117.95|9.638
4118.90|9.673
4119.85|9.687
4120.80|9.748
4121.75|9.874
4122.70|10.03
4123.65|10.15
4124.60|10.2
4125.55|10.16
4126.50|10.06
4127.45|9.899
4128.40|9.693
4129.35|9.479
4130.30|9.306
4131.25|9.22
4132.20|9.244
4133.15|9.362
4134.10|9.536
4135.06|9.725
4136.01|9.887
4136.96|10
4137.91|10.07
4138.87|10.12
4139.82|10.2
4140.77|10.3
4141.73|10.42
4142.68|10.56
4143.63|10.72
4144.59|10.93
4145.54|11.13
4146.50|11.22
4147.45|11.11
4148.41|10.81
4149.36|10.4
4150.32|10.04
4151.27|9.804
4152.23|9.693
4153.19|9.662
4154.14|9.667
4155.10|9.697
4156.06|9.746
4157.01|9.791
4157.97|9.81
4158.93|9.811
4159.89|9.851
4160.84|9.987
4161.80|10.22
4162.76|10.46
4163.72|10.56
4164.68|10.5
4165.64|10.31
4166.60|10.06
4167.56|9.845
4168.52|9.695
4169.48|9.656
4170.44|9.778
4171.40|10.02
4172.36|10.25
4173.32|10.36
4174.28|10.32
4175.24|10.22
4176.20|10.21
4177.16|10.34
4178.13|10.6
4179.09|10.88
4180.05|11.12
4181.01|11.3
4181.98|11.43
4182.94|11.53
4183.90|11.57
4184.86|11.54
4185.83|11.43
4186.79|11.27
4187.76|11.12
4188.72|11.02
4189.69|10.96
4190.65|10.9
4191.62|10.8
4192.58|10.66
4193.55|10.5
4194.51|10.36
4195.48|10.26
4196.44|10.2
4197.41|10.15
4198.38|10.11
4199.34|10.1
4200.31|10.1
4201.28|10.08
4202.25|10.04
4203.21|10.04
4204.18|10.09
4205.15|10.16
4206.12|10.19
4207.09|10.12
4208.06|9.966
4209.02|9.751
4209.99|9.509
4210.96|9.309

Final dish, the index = 2.9 angstrom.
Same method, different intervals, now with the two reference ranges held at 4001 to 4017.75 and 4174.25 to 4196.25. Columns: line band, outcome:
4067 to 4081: 0.5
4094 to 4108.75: 1.9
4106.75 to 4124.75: 1.6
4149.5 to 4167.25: 1.1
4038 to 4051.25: -0.7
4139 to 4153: 0.0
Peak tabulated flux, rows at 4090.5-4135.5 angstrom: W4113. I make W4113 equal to 10.2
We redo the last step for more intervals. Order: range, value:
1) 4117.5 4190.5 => 11.57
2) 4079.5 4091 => 11.06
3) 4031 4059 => 10.69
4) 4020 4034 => 10.66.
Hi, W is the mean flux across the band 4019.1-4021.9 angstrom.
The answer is 10.4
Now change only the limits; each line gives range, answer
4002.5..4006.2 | 9.22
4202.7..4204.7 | 10.1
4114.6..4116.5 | 9.17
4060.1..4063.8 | 10.5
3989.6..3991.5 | 8.96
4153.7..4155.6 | 9.65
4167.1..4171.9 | 9.8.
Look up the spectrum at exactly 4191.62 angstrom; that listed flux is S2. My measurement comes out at 10.8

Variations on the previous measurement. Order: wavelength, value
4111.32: 8.641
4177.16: 10.34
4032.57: 9.293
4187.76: 11.12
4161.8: 10.22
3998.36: 8.939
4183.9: 11.57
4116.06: 9.33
